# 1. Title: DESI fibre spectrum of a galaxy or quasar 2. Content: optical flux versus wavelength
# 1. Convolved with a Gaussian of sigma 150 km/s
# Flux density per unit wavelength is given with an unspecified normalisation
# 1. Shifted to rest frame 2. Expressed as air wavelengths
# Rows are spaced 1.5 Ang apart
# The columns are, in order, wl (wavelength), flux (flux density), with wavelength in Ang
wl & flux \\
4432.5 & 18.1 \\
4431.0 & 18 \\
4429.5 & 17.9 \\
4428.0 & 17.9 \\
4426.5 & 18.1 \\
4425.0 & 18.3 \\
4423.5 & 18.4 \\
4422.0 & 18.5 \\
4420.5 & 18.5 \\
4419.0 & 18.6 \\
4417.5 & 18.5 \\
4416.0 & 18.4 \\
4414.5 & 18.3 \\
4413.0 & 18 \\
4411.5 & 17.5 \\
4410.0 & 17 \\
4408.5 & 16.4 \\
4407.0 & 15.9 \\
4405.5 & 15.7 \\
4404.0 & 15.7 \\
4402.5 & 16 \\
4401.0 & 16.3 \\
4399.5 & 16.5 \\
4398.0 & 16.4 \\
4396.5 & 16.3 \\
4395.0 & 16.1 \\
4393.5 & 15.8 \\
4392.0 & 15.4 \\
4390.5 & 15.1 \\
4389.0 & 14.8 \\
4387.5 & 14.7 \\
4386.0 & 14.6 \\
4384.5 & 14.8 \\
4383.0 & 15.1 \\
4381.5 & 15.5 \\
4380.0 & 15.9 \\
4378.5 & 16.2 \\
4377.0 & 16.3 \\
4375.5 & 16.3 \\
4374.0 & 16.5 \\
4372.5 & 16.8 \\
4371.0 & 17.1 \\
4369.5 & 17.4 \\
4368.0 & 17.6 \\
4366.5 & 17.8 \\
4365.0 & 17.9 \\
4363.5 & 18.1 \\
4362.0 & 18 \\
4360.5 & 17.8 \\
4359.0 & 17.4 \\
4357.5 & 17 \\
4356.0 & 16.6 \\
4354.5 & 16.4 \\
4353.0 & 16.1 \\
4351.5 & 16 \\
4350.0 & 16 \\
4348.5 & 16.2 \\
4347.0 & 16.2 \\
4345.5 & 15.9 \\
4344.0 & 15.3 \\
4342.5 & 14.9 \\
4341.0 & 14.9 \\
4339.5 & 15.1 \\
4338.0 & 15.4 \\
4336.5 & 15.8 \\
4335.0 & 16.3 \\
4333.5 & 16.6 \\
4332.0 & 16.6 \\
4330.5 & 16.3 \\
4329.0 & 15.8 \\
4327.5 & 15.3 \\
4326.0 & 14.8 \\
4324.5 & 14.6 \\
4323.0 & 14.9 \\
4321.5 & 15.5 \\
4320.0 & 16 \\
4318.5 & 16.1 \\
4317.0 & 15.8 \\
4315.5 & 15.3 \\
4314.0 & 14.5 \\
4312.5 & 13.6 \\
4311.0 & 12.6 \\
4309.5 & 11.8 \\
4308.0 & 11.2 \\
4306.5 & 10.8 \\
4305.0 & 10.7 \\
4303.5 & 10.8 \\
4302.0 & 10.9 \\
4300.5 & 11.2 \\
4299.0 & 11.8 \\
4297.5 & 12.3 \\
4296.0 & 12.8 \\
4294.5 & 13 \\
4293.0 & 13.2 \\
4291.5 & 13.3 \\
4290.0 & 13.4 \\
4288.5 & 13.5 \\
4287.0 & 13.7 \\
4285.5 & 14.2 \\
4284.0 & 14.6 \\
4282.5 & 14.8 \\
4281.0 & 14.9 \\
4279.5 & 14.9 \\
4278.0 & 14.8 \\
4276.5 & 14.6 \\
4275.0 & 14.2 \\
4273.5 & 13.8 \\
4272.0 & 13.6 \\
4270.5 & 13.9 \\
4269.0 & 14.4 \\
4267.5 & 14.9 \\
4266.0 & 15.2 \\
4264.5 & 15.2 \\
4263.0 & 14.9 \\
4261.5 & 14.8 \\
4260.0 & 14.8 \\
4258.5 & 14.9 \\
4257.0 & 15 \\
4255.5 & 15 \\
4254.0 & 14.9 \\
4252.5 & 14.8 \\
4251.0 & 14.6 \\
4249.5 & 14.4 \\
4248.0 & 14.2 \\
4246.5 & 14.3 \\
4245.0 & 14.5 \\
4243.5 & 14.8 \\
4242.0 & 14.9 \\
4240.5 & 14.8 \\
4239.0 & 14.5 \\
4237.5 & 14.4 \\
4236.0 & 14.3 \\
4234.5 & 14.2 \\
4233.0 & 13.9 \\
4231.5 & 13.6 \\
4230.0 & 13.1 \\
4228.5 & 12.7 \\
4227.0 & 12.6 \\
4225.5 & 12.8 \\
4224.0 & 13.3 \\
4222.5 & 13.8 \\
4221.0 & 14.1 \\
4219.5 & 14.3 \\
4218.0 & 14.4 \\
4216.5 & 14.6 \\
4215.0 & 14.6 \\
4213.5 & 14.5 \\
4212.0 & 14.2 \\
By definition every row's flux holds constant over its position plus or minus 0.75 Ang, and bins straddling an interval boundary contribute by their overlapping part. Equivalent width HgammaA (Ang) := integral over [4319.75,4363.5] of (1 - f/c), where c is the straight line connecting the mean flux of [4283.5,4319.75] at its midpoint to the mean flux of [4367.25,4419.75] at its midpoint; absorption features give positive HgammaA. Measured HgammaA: -4.7 Ang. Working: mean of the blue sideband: 13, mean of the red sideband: 16.4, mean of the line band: 16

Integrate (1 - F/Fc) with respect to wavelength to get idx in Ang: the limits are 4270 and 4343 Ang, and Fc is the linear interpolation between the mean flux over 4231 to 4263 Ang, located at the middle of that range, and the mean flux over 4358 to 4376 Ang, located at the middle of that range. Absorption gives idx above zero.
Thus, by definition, 8.7 Ang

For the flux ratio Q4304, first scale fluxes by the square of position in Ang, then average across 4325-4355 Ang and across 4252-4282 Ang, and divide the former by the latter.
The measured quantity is 1.1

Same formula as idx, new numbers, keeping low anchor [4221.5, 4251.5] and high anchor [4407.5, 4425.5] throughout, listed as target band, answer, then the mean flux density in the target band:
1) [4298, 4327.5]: 4.42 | 13.4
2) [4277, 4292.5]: 0.88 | 14.2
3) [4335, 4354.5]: 0.83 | 15.7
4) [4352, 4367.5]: -0.52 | 17.3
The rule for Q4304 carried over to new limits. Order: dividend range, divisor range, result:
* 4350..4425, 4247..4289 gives 1.21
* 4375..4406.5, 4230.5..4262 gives 1.15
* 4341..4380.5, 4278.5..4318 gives 1.31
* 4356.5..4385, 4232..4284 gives 1.22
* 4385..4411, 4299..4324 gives 1.25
